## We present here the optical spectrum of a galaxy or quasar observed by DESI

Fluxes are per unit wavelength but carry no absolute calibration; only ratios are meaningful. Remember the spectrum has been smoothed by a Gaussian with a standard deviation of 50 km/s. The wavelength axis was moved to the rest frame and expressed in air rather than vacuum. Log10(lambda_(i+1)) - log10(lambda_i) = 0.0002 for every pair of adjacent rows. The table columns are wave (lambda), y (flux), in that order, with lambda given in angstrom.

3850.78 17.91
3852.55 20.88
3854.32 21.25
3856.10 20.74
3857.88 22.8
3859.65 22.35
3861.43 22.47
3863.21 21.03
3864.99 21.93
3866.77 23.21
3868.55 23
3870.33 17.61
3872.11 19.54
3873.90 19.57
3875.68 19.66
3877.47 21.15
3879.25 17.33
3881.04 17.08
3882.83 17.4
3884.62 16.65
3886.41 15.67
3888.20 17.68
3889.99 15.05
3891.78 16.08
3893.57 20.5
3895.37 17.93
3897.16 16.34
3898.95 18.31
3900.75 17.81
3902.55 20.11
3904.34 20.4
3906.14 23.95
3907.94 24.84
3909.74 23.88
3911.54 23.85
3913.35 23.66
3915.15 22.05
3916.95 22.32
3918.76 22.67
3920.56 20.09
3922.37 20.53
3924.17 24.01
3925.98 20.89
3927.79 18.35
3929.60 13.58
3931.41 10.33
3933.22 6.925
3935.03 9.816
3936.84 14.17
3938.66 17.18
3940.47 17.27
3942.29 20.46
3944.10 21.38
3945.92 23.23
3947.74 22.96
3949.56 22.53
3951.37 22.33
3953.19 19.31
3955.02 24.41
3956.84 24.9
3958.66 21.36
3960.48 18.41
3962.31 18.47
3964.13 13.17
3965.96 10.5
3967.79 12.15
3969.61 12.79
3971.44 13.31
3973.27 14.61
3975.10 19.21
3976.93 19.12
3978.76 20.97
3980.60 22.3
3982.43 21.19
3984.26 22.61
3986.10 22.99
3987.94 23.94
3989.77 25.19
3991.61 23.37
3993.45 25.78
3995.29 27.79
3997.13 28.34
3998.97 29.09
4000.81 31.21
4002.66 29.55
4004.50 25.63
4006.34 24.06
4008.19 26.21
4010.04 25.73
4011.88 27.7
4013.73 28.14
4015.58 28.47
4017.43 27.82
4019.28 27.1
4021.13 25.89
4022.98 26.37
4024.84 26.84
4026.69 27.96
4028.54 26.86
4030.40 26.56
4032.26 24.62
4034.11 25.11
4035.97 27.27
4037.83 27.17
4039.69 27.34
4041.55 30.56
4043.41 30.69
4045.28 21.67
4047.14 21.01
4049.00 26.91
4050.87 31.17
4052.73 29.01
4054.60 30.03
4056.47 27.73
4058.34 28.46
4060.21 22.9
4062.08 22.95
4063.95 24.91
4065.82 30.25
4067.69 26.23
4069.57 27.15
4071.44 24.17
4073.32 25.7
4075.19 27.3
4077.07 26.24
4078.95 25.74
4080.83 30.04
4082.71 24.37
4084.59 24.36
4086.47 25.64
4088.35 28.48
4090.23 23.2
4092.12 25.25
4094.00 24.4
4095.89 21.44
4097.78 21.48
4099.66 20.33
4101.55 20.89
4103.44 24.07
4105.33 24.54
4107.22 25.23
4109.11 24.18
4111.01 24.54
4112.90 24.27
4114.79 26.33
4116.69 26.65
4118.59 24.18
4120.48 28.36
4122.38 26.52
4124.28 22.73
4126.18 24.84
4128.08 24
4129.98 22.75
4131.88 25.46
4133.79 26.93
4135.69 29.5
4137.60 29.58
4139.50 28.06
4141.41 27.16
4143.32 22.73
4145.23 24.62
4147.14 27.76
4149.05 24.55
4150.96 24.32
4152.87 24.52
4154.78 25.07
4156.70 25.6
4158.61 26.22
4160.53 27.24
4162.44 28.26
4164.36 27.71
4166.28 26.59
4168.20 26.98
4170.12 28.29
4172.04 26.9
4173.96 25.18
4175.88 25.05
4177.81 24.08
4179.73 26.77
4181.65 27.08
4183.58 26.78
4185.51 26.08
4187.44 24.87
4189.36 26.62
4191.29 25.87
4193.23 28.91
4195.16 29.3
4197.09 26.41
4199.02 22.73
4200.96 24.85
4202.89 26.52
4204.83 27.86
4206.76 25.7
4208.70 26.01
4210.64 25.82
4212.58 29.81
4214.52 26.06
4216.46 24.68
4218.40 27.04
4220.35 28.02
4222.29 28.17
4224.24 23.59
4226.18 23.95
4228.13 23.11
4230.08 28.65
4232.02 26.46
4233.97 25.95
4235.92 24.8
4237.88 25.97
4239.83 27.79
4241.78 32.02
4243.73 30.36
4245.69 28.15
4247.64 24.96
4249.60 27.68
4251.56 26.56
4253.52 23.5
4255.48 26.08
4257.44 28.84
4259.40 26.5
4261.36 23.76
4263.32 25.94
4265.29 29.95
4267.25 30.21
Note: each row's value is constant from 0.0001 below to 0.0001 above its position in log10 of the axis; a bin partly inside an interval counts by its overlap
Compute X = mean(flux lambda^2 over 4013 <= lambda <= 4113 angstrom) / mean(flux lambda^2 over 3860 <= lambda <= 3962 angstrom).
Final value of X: 1.4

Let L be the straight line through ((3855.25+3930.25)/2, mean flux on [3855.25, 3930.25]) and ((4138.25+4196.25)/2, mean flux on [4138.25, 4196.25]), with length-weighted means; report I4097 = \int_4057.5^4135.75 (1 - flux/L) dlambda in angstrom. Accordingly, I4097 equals -1.3 angstrom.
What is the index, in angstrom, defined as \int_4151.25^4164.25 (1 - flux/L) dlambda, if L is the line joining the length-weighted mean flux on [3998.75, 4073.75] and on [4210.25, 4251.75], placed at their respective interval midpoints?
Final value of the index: 0.3 angstrom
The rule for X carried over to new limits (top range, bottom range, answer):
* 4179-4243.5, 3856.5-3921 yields 1.54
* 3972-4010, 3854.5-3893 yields 1.32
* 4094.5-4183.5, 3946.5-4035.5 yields 1.17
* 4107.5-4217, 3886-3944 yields 1.58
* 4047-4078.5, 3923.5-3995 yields 1.48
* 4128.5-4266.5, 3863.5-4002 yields 1.51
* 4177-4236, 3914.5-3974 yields 1.65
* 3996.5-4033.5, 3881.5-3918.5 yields 1.46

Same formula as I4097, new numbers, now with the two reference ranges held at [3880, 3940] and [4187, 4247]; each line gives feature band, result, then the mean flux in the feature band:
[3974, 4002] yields -4.9 angstrom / 24.2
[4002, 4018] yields -4.4 angstrom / 27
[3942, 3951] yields -1.3 angstrom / 22.3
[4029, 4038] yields -1.8 angstrom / 26.1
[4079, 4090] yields -1.5 angstrom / 26.3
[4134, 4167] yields -2.1 angstrom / 26.4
